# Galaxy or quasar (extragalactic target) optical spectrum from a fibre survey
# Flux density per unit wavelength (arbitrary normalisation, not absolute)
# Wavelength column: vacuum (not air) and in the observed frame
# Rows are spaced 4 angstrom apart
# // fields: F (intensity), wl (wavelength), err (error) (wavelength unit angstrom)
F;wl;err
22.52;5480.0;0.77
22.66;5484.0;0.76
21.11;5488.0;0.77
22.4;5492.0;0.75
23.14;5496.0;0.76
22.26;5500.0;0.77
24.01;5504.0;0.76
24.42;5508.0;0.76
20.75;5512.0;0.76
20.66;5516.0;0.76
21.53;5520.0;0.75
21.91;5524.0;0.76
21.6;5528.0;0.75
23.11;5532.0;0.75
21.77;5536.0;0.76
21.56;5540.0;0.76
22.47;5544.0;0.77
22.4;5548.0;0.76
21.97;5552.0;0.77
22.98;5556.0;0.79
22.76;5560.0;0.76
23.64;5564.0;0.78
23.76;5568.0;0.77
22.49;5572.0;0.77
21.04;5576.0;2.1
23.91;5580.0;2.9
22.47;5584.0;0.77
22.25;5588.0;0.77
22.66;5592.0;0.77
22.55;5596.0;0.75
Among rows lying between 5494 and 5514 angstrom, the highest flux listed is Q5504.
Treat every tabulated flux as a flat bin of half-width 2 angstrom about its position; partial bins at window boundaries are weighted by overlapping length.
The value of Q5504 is 24.42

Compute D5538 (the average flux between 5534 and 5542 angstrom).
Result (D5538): 21.7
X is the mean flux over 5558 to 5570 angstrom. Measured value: 23.4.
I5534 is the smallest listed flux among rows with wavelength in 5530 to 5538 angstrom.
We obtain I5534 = 21.77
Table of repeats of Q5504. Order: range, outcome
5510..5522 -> 21.53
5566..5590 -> 23.91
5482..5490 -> 22.66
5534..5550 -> 22.47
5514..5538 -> 23.11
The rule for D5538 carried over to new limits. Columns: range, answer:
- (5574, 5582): 22.5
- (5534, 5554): 22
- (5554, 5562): 22.9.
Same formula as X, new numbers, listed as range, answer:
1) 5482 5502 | 22.3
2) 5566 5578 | 22.4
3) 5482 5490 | 21.9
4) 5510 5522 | 21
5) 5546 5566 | 22.8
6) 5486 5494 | 21.8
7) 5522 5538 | 22.1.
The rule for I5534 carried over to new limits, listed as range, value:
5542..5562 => 21.97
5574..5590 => 21.04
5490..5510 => 22.26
